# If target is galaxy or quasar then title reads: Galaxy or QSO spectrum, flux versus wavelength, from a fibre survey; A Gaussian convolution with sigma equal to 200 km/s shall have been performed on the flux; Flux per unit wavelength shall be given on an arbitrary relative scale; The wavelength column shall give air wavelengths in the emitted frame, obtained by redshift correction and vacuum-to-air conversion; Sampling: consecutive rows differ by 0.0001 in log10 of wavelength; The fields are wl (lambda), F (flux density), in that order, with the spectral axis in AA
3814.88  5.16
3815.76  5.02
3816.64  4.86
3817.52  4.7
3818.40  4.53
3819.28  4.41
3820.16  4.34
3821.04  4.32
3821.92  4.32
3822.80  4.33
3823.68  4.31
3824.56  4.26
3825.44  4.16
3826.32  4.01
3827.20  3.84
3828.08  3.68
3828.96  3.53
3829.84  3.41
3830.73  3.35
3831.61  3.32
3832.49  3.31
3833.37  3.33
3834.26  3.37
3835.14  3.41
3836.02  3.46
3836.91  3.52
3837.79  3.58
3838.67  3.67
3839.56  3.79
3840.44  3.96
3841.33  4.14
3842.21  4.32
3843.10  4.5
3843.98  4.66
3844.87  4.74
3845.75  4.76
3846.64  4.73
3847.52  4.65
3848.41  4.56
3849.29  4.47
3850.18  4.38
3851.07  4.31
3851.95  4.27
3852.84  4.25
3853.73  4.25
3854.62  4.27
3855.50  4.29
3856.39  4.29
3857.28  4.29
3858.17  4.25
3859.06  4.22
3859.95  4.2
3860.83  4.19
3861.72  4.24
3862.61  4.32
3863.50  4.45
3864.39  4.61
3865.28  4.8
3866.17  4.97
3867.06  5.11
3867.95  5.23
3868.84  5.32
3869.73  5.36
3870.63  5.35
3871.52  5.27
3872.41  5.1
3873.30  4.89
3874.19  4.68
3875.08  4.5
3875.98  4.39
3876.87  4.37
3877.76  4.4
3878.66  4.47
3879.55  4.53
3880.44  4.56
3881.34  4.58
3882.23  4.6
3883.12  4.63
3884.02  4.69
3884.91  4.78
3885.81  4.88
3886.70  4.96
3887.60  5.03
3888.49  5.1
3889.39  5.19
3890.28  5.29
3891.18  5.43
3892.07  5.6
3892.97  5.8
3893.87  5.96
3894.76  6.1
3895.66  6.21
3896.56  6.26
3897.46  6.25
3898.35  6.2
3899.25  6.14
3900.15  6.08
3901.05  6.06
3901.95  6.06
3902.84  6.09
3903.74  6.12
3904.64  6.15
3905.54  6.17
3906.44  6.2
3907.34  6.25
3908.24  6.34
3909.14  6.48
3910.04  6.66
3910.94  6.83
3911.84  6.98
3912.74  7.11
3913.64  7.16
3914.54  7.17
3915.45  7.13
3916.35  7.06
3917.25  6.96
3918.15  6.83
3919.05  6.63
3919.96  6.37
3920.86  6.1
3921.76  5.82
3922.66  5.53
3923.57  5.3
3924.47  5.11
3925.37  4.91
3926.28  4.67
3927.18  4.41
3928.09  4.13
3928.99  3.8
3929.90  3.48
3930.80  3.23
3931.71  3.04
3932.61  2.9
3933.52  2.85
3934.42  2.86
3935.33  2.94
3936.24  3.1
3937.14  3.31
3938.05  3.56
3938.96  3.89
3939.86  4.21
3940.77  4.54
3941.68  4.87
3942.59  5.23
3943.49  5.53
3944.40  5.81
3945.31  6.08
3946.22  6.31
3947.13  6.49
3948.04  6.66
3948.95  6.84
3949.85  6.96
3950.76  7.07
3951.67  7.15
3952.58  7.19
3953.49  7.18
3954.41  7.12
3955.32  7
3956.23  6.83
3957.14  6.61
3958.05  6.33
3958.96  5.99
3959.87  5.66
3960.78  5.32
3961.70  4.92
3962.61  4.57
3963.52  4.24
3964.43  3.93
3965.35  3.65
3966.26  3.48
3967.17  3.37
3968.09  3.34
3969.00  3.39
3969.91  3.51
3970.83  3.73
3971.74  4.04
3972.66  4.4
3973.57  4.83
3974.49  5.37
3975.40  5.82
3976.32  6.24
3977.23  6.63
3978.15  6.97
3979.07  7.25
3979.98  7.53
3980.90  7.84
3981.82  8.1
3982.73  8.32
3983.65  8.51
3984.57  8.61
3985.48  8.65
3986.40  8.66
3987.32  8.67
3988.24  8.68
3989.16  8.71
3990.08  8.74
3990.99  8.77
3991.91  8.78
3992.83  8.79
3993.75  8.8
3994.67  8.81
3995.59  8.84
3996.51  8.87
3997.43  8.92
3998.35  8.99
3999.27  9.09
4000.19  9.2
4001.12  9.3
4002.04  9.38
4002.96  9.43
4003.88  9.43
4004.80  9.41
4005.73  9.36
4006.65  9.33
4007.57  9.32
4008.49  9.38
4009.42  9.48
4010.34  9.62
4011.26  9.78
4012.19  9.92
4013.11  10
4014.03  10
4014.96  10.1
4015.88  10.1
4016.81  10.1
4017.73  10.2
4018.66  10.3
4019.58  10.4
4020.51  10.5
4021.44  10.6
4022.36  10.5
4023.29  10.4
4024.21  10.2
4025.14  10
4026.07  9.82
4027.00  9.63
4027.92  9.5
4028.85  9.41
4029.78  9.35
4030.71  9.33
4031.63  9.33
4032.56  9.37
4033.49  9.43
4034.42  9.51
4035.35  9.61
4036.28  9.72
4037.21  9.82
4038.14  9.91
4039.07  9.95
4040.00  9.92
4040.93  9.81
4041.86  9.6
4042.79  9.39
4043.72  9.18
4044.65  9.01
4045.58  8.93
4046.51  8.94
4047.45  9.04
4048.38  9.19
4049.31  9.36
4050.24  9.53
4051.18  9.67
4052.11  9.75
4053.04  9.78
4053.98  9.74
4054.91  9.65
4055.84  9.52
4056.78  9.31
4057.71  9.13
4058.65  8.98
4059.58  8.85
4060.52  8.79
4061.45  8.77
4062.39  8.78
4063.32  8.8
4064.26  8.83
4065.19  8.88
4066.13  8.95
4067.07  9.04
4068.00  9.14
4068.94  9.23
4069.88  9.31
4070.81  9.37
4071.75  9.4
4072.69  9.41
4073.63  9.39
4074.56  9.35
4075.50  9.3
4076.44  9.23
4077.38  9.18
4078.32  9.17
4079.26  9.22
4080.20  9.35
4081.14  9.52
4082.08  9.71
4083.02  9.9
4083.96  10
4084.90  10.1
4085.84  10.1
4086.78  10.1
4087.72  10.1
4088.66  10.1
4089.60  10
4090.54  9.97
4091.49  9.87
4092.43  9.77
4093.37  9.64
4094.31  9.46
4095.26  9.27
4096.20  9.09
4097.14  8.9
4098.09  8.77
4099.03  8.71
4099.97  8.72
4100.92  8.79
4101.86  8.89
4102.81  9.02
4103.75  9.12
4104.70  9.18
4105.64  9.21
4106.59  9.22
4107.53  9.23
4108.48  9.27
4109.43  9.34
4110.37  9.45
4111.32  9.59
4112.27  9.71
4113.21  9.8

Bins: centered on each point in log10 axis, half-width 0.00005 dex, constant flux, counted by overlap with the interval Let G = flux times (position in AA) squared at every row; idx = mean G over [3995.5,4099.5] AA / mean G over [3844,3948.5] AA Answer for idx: 2.00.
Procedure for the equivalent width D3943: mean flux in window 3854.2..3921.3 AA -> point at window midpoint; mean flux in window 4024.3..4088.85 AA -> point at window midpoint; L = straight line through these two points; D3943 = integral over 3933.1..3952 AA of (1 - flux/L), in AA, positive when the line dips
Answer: 4.8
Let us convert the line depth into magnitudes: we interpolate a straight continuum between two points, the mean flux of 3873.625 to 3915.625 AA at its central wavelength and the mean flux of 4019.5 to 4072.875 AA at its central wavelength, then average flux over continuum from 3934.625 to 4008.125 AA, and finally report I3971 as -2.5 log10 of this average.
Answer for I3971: 0.15 mag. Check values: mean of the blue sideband 5.66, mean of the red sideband 9.46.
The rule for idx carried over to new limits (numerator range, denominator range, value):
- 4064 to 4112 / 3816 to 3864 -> 2.57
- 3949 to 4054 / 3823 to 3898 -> 1.96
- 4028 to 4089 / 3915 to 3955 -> 1.90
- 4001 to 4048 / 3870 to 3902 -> 1.99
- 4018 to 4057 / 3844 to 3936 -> 2.03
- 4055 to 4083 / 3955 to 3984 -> 1.74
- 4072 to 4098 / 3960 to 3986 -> 1.81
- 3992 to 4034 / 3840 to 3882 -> 2.27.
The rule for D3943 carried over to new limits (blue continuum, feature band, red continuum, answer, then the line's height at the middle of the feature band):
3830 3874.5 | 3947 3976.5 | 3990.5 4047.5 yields 8.77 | 7.76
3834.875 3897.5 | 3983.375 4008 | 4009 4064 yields -1.57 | 8.43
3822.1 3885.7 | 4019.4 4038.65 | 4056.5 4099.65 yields -3.66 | 8.25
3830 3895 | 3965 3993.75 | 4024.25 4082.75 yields 3.55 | 7.48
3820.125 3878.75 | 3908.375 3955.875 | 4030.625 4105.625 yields 5.13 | 6.21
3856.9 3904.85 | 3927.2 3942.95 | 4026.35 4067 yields 6.90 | 6.5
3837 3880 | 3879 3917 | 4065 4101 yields -3.47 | 5.37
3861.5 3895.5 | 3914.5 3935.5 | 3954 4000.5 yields 2.94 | 5.79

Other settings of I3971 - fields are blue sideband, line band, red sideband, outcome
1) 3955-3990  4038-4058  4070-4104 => -0.14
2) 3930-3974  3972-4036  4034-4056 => -0.19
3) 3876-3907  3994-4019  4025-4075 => -0.15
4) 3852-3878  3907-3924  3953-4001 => -0.18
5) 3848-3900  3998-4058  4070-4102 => -0.17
